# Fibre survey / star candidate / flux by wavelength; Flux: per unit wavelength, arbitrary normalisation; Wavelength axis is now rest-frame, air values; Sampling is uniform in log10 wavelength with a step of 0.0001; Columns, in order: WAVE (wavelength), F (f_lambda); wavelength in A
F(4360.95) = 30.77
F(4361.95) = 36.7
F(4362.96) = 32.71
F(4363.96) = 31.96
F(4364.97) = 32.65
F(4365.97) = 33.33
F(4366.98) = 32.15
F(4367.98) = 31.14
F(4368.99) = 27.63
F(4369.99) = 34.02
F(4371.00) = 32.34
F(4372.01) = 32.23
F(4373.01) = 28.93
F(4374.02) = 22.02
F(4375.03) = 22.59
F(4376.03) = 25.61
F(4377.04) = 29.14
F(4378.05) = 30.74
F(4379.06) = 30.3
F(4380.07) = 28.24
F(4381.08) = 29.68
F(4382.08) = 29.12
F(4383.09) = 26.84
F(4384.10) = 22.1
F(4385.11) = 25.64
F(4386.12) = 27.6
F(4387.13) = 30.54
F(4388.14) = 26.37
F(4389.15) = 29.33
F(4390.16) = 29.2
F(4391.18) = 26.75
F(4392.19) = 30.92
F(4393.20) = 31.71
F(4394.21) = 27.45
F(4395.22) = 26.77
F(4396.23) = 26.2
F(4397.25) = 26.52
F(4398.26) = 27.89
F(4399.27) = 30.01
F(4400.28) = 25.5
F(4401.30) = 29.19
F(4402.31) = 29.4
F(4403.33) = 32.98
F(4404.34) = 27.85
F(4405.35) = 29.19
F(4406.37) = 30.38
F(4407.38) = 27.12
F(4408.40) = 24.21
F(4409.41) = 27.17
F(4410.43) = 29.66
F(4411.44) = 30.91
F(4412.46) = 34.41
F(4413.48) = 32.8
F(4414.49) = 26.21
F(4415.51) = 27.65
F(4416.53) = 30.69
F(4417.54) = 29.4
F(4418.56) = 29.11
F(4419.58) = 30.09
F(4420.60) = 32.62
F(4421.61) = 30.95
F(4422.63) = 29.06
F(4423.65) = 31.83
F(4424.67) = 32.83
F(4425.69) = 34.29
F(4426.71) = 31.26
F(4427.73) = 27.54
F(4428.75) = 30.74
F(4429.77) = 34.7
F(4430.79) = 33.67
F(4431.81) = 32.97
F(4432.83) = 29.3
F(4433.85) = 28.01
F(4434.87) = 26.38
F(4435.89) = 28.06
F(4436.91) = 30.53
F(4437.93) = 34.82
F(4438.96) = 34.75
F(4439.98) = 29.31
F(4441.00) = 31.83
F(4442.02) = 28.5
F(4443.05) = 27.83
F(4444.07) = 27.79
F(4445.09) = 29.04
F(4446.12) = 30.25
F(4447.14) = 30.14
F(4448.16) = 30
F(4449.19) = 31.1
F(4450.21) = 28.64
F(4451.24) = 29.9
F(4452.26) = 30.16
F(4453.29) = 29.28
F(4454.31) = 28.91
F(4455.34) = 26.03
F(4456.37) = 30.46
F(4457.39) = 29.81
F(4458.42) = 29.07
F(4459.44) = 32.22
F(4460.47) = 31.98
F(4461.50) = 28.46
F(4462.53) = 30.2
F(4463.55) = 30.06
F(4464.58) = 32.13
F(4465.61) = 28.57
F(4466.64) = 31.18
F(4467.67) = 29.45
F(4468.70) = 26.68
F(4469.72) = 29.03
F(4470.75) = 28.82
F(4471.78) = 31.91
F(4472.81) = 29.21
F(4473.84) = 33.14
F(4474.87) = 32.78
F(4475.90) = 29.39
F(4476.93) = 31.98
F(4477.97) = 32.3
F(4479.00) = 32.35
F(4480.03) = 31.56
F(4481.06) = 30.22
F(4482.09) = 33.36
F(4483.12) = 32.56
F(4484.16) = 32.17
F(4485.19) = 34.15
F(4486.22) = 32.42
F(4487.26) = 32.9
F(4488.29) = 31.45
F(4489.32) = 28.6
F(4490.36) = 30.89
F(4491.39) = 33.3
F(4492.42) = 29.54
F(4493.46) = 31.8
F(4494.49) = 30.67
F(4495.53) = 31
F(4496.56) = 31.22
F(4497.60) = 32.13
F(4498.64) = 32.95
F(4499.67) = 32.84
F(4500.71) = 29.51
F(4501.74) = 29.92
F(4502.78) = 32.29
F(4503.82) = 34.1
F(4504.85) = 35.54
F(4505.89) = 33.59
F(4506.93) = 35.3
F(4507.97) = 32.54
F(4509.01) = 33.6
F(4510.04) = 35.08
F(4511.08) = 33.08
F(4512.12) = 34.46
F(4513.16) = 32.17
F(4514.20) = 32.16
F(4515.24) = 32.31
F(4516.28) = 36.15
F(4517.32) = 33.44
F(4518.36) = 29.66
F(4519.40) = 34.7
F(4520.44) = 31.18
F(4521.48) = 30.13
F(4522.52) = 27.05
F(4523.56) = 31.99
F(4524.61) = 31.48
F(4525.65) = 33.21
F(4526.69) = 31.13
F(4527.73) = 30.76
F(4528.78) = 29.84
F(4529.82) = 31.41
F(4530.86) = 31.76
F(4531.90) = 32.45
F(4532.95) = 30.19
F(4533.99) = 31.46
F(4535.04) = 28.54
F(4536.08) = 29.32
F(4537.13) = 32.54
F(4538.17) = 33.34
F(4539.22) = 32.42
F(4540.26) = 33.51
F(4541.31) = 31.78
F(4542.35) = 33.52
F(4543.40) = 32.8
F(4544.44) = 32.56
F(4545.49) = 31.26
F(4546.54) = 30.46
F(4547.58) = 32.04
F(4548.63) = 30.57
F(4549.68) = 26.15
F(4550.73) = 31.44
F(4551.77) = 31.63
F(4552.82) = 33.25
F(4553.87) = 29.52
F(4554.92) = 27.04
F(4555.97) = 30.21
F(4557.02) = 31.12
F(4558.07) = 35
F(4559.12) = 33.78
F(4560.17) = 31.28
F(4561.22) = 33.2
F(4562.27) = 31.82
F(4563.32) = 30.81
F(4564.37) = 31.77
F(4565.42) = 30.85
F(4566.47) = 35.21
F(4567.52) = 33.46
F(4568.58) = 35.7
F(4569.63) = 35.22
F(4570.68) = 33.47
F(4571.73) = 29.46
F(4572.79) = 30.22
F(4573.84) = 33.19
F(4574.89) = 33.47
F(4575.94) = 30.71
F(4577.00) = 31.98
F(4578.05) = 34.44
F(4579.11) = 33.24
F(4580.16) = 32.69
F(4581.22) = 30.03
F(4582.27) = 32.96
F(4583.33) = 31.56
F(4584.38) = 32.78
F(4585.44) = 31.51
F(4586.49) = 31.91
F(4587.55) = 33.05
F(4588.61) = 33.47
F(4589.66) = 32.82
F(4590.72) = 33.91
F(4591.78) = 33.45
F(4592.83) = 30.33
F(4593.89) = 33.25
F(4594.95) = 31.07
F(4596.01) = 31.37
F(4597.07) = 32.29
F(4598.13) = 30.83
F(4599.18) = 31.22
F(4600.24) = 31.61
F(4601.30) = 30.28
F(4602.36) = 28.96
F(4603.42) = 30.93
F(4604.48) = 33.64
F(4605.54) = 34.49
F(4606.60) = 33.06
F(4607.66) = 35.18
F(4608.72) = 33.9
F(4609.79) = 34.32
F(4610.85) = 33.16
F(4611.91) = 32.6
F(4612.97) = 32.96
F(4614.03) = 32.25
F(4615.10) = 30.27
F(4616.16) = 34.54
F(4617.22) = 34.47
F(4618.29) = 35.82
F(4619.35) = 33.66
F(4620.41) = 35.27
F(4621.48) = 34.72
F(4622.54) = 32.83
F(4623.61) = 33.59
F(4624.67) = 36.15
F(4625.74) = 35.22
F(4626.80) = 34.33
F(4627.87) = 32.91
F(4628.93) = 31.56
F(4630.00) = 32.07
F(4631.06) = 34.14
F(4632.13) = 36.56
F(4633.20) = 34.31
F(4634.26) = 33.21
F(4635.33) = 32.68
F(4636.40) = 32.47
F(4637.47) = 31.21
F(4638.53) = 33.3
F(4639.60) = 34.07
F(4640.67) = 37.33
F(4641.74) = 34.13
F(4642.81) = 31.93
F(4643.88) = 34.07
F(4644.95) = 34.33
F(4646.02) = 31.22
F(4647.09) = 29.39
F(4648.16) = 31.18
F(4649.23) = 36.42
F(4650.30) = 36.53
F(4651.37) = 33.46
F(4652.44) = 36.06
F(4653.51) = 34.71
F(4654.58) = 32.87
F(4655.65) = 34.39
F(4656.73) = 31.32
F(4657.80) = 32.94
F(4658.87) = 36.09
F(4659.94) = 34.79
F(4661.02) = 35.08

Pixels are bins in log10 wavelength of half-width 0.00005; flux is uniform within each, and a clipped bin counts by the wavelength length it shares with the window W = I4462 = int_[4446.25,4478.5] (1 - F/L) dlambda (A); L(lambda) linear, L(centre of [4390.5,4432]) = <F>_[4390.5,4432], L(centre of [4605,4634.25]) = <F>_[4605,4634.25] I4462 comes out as 0.7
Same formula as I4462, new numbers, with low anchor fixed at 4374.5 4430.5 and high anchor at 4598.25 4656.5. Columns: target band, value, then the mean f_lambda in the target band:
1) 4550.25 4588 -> 0.1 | 32.2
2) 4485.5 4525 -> -1.5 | 32.2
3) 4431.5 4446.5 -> -0.1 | 29.9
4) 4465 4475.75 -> 0.1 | 30.1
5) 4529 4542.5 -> 0.0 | 31.6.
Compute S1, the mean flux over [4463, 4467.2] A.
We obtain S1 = 30.5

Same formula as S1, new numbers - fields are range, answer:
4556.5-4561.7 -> 32.9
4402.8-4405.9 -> 30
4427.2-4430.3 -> 31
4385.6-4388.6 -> 28.2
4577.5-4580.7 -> 33.4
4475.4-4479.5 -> 31.5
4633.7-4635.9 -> 33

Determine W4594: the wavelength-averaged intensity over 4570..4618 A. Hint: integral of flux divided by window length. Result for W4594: 32.4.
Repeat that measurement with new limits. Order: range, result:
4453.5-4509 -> 31.2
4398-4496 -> 30.3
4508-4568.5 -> 31.8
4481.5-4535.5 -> 32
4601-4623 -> 33.2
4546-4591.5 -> 32.1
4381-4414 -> 28.5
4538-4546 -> 32.6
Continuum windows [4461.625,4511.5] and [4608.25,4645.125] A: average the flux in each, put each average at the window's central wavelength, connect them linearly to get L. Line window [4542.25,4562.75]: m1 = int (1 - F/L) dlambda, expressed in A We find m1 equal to 0.8 A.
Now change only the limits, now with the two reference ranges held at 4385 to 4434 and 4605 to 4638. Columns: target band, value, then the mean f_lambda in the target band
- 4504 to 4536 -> -0.5 A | 32.2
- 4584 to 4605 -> 0.8 A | 31.9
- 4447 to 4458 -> 0.3 A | 29.5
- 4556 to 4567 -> 0.0 A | 32.4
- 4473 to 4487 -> -0.5 A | 32.1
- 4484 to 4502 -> -0.2 A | 31.5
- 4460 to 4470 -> 0.3 A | 29.8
